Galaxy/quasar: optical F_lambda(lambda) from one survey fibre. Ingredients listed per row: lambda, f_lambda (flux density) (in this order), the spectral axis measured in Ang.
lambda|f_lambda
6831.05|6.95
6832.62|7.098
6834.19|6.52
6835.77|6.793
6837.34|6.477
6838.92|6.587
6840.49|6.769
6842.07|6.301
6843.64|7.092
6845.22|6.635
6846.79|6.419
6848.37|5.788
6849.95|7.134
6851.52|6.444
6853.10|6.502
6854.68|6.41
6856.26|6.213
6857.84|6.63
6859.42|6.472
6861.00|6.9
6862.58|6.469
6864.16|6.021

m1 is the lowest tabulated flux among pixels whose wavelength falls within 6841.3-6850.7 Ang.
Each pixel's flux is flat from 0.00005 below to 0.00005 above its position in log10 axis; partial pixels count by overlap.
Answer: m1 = 5.788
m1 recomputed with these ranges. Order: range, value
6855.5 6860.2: 6.213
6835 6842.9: 6.301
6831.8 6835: 6.52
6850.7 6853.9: 6.444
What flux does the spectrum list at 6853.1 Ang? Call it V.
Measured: 6.502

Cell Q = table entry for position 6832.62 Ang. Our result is 7.098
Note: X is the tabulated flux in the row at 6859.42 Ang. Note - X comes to 6.472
